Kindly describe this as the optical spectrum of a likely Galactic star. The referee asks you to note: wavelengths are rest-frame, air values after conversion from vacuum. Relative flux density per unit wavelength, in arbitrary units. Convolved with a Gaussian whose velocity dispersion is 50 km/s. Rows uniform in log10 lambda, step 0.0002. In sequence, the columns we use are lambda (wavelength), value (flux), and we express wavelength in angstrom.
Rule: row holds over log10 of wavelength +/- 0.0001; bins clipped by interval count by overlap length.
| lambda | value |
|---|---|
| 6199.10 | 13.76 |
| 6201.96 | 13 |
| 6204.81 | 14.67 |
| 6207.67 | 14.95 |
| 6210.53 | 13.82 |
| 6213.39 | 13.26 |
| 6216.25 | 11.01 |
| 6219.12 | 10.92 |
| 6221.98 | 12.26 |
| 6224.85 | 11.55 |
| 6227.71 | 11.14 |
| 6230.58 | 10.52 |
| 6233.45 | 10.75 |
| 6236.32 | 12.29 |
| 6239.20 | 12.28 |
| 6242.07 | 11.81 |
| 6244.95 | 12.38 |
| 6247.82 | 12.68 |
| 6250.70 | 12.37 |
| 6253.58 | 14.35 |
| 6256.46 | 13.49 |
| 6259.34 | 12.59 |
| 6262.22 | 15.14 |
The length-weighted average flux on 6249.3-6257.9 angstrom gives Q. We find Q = 13.4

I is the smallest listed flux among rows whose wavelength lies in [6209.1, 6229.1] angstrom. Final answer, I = 10.92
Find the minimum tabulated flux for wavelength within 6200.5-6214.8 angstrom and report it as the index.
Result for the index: 13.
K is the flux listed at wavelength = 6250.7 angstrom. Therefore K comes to 12.37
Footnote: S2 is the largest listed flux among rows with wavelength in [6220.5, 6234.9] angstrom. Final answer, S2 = 12.26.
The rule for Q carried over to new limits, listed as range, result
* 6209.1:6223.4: 12.3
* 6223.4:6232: 11.1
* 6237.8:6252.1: 12.3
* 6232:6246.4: 11.9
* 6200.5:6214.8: 13.9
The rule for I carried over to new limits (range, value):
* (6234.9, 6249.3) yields 11.81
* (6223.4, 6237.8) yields 10.52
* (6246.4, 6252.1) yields 12.37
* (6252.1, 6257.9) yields 13.49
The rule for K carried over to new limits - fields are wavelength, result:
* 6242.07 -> 11.81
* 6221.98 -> 12.26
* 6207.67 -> 14.95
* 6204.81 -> 14.67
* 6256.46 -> 13.49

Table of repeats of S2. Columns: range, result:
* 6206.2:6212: 14.95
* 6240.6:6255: 14.35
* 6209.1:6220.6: 13.82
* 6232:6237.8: 12.29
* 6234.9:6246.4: 12.38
